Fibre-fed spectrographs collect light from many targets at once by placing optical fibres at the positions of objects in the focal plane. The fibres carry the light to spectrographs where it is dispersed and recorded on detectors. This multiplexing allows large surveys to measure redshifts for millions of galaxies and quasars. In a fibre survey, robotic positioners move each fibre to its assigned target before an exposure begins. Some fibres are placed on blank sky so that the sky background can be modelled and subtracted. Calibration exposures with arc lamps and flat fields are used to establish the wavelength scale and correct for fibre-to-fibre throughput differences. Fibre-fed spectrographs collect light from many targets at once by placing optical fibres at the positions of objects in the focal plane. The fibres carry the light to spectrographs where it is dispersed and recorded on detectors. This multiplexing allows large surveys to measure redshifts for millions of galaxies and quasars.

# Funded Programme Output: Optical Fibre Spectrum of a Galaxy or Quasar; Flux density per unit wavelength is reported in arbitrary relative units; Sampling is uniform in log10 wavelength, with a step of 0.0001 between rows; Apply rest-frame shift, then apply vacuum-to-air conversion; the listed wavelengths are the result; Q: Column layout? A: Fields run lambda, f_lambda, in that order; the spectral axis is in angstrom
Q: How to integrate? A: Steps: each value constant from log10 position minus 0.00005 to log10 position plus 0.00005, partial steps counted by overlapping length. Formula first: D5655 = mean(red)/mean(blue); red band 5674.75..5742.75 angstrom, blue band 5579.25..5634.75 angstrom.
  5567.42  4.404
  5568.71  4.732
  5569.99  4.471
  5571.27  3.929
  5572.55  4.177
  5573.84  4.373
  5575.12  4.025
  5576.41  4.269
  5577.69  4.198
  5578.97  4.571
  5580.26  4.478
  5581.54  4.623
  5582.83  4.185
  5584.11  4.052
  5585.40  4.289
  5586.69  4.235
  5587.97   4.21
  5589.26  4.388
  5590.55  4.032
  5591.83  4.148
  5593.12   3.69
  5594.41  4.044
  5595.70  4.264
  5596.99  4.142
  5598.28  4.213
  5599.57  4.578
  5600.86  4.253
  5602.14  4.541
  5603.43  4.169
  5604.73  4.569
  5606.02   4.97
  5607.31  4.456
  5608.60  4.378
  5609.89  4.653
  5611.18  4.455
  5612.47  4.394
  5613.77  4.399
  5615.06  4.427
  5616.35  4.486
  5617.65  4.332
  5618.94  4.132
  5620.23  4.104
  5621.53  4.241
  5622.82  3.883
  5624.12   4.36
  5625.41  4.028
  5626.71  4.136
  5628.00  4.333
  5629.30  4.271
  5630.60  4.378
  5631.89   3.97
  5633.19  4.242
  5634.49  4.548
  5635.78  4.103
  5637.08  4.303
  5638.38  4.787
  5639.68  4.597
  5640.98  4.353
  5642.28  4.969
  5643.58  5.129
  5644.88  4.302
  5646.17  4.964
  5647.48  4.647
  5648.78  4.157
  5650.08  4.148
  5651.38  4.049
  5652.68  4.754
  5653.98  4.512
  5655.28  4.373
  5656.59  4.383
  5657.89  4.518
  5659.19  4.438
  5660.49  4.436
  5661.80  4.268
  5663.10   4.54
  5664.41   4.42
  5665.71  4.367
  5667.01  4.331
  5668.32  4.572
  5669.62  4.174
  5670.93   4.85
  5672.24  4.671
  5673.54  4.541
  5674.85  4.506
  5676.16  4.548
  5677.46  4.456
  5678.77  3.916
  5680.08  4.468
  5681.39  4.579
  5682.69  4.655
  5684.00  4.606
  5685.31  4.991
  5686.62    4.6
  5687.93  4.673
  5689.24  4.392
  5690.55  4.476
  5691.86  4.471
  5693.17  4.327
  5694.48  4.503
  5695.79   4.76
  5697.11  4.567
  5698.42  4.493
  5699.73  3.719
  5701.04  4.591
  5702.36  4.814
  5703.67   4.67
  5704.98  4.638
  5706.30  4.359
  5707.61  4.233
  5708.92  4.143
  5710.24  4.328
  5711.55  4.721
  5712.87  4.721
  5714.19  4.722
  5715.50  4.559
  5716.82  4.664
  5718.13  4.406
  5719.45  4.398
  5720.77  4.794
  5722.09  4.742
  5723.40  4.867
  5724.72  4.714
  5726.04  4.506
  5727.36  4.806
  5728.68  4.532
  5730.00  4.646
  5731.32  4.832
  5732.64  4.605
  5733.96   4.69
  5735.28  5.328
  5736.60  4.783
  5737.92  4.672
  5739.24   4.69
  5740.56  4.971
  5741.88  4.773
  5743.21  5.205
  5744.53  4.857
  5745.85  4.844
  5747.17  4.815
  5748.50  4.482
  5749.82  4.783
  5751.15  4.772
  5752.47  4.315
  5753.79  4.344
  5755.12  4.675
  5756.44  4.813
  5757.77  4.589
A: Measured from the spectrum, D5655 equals 1.07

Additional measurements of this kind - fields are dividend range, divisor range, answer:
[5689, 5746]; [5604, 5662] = 1.05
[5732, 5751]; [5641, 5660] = 1.07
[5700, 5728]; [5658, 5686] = 1.02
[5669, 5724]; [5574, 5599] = 1.07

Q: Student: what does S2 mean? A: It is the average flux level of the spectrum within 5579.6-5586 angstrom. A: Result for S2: 4.32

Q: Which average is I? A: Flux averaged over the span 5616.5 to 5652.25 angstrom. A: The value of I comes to 4.35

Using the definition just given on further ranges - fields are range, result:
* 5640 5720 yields 4.5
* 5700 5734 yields 4.59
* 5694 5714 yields 4.49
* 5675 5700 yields 4.5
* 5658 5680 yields 4.44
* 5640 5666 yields 4.49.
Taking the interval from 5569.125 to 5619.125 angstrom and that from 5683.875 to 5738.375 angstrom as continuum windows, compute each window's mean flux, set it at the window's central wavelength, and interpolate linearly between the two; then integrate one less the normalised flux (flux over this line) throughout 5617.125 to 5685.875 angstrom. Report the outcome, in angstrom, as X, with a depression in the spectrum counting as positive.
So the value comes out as 0.5 angstrom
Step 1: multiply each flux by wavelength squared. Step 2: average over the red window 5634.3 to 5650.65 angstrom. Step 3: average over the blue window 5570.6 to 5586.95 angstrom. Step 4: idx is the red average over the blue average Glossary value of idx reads 1.09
